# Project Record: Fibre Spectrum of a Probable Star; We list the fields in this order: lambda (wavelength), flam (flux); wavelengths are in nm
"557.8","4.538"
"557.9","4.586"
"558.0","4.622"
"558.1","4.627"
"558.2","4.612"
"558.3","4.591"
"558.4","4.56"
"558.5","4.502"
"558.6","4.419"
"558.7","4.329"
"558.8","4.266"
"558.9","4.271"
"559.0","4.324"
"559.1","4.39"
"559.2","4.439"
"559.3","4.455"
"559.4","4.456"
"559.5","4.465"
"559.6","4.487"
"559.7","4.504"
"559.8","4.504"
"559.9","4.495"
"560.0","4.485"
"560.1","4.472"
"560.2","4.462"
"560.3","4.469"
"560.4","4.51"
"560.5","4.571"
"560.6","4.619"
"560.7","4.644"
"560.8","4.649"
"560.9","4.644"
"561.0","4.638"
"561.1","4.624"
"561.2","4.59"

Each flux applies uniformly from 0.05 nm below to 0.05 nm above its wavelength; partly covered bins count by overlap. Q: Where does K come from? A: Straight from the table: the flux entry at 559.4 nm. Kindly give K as 4.456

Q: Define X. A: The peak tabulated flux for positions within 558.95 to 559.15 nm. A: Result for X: 4.39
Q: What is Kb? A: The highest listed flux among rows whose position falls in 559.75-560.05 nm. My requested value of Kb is 4.504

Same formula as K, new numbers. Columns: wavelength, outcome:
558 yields 4.622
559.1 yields 4.39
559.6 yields 4.487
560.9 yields 4.644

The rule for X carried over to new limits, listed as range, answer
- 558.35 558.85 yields 4.56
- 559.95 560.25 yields 4.485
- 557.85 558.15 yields 4.627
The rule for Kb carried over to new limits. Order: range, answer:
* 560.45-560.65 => 4.619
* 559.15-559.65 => 4.487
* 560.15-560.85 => 4.649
